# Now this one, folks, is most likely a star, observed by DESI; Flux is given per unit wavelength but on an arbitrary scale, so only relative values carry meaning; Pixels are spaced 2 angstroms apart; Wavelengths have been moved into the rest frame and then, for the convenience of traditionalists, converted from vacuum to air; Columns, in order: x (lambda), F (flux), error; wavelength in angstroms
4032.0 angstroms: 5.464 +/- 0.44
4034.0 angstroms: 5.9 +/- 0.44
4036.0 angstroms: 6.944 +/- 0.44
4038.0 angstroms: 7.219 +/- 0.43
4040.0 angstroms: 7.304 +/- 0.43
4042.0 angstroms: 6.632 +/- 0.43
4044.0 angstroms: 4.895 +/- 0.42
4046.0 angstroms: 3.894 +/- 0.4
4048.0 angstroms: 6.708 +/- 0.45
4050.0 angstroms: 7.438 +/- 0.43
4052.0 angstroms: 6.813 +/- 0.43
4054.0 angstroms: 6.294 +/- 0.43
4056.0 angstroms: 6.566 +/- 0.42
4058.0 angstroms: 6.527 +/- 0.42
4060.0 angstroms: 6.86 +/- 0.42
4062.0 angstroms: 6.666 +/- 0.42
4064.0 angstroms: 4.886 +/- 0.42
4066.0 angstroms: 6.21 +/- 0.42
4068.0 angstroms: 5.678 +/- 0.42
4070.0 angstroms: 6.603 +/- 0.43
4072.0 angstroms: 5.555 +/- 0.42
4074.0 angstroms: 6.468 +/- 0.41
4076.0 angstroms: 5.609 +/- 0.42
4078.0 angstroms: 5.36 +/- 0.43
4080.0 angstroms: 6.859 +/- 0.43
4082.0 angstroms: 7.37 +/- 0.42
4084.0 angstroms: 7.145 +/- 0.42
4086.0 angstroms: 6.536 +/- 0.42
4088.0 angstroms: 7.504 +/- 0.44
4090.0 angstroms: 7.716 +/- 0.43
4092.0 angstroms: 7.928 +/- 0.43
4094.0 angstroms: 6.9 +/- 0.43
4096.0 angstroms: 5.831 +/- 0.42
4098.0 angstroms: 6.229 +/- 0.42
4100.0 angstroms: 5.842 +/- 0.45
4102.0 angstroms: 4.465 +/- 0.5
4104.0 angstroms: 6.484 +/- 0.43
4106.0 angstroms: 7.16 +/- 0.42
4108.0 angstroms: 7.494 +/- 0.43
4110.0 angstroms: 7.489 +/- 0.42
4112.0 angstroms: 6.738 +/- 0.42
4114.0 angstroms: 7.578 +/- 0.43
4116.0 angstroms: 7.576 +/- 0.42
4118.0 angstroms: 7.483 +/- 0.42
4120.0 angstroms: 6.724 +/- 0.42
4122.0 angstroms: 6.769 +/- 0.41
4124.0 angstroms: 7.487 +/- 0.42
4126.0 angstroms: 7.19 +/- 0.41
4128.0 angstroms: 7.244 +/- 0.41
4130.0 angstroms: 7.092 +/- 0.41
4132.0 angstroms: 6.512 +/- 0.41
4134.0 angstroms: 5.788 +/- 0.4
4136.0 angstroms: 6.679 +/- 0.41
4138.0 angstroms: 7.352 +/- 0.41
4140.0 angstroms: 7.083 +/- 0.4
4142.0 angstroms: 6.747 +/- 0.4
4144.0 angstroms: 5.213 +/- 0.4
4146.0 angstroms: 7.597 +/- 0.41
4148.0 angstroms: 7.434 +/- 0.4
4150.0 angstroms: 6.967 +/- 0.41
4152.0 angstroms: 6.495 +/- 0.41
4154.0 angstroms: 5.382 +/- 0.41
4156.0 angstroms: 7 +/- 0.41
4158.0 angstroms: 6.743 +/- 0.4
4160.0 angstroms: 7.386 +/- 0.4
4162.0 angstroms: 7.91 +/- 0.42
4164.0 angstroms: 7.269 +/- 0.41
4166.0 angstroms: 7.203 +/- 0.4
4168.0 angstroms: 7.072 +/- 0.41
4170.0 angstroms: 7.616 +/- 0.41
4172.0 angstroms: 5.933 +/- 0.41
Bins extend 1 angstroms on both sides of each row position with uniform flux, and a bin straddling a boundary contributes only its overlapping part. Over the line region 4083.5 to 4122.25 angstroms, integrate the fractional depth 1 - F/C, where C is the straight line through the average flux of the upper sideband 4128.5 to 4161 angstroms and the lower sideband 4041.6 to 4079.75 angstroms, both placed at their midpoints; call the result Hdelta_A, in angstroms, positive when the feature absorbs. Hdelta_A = -2.8 angstroms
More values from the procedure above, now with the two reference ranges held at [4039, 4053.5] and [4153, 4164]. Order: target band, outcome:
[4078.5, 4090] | -1.0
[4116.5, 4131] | -1.0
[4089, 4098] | -0.7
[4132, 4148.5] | 0.3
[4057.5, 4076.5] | 0.8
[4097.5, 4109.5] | 0.5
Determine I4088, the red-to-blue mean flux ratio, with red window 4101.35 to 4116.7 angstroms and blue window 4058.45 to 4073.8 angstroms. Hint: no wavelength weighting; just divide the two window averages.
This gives 1.13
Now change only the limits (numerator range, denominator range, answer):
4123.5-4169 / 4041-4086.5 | 1.11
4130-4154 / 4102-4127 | 0.94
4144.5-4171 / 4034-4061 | 1.09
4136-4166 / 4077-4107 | 1.04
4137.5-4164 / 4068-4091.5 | 1.04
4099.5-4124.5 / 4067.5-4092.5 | 1.04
